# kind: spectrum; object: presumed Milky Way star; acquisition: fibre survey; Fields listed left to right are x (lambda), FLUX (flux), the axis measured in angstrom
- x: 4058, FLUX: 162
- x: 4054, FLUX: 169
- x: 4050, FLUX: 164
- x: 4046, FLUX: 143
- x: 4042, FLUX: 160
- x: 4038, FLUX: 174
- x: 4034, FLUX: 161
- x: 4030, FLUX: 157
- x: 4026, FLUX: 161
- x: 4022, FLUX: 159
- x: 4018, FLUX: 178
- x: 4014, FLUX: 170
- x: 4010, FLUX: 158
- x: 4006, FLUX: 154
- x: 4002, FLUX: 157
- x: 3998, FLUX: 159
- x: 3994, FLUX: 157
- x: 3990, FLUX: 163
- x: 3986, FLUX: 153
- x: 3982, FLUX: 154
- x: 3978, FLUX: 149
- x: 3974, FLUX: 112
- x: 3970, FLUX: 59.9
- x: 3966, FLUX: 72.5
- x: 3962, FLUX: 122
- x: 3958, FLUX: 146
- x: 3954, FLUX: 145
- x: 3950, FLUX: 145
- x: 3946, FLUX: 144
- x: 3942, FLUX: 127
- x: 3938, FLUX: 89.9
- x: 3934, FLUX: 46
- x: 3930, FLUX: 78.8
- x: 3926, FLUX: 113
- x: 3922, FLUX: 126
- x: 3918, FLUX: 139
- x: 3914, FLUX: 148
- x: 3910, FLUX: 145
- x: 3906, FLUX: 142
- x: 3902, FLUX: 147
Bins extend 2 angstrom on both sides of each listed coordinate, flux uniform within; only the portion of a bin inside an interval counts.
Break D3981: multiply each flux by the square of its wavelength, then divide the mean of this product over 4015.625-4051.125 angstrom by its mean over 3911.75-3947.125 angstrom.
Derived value 1.53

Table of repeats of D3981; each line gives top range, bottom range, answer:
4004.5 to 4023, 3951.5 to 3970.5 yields 1.48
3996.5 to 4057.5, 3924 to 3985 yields 1.47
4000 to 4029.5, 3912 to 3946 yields 1.53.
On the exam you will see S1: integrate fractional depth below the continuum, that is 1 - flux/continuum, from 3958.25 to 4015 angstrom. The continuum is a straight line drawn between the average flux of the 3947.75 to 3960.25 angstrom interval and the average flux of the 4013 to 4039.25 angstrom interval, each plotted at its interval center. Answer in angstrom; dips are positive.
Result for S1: 6.0 angstrom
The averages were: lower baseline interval 145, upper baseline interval 165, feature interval 138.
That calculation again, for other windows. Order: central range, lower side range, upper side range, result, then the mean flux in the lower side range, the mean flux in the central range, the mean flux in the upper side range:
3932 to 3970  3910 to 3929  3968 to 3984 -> 3.47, 130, 112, 119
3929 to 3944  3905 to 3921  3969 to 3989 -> 5.67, 142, 85.9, 131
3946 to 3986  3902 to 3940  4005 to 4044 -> 3.19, 116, 125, 163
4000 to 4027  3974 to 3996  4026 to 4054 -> -1.10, 151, 162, 161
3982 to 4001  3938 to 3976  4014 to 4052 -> -2.70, 118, 158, 162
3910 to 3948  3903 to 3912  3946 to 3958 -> 7.97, 144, 114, 145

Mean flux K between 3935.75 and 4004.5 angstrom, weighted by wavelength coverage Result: 133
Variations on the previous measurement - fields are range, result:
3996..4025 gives 162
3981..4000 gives 157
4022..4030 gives 160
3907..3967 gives 120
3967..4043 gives 151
